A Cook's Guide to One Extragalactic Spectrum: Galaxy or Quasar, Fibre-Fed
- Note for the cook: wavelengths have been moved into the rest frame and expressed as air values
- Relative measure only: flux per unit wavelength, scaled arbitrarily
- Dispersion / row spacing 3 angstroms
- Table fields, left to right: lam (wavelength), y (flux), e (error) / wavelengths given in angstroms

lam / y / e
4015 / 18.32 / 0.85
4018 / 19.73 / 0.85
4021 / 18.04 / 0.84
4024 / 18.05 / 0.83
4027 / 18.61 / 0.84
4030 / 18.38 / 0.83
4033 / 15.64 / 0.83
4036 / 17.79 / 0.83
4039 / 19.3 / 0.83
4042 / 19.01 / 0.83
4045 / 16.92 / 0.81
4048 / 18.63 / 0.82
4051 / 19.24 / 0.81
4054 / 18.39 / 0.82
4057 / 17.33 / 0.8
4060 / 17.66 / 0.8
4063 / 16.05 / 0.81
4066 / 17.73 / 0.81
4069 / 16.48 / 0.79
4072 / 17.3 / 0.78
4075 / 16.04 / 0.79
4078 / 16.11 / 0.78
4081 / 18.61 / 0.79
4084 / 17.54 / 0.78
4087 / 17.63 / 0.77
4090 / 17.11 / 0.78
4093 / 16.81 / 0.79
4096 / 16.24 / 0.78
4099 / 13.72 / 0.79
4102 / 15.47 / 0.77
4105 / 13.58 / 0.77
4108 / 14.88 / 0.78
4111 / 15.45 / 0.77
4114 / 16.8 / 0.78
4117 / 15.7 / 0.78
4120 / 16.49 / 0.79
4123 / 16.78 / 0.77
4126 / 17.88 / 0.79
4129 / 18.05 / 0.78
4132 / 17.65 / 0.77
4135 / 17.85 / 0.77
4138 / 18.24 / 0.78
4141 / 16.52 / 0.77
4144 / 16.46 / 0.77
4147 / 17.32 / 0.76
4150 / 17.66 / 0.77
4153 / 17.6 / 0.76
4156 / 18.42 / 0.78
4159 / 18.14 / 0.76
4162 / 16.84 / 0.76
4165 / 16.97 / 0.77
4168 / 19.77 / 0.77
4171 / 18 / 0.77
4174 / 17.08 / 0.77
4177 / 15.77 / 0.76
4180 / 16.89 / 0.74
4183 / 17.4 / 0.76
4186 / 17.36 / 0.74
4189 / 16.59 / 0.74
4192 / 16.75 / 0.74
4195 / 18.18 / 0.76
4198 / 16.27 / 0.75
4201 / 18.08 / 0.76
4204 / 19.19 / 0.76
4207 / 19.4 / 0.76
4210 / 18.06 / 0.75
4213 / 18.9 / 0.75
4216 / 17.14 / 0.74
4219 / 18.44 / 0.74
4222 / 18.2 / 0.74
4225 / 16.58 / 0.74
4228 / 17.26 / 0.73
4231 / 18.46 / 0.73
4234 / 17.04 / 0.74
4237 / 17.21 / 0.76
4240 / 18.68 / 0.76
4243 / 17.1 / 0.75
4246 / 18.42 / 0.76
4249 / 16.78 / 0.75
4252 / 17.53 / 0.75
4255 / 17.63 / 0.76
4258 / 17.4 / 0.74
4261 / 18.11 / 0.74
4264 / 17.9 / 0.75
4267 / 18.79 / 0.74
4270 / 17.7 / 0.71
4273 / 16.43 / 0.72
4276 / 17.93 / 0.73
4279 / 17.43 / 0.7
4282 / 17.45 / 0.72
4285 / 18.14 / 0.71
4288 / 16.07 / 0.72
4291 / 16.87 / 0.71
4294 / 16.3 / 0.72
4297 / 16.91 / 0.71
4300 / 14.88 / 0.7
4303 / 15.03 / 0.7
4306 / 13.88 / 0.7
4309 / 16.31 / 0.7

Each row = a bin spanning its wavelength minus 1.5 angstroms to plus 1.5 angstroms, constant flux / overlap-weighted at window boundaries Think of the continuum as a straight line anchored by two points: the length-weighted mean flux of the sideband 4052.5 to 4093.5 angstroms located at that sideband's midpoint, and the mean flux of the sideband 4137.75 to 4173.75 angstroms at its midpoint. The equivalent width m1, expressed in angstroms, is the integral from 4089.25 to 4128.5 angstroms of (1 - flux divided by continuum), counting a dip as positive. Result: 3.3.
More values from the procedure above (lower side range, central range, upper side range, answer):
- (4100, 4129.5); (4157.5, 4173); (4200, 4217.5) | -0.5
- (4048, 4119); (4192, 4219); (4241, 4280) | -1.2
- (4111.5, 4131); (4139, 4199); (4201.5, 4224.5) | 1.2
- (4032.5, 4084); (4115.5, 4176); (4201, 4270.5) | 1.0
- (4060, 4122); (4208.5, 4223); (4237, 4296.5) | -0.8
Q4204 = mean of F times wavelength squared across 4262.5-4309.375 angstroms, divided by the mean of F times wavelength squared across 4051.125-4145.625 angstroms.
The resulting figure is 1.09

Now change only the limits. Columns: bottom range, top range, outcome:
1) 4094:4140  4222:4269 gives 1.15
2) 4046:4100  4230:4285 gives 1.12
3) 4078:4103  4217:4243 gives 1.14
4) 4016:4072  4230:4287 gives 1.09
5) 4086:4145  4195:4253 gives 1.14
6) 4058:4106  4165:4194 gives 1.10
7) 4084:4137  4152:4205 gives 1.10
